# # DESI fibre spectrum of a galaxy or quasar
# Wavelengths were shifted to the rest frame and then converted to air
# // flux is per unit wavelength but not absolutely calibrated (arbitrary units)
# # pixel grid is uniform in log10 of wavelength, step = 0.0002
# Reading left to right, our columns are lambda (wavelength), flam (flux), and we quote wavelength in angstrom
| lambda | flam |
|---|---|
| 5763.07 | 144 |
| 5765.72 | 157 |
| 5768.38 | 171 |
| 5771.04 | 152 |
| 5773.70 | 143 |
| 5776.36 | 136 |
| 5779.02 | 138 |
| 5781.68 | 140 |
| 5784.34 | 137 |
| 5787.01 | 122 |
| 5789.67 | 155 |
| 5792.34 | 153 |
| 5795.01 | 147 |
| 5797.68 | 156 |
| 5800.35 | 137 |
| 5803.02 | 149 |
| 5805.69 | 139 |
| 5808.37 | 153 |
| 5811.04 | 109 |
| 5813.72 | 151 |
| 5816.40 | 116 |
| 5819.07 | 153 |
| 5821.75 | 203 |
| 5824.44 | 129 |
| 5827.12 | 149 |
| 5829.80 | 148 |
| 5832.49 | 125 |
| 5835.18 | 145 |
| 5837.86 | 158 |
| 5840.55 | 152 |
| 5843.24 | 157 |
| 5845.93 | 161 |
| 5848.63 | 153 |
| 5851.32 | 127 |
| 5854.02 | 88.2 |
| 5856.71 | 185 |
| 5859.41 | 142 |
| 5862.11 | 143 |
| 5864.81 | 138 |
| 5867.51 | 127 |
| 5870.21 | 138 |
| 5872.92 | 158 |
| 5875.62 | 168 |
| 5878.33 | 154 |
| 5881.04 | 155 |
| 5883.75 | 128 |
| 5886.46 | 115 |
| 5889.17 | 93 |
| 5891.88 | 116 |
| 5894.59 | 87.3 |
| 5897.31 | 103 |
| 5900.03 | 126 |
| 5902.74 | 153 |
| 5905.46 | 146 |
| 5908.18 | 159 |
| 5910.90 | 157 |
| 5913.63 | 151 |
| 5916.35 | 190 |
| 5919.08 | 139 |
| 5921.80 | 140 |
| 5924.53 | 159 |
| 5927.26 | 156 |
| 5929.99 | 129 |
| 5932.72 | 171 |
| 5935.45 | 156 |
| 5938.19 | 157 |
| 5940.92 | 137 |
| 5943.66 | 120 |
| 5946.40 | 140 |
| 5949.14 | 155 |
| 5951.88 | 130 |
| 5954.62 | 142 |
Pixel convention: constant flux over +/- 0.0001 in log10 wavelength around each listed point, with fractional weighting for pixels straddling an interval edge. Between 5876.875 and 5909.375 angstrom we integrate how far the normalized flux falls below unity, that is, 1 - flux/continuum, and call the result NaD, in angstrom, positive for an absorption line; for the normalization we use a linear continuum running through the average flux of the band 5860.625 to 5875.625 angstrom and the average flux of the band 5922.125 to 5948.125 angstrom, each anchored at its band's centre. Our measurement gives 3.8 angstrom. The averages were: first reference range 143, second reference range 147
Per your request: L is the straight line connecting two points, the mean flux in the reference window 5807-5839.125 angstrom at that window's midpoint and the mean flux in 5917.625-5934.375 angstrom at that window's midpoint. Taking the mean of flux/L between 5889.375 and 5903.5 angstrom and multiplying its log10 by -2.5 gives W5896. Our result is 0.29 mag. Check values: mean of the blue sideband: 145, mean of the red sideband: 149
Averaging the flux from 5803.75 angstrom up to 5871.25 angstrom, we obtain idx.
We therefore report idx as 144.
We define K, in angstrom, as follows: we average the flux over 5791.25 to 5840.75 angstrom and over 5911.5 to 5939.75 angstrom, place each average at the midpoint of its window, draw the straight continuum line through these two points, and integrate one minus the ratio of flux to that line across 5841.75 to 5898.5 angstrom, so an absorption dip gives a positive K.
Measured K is 5.6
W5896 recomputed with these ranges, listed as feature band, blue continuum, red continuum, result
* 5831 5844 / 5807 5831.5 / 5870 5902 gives -0.047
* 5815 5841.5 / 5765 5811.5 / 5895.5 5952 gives -0.020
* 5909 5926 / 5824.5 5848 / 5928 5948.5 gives -0.075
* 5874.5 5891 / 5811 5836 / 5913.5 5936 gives 0.122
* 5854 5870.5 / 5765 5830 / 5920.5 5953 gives 0.034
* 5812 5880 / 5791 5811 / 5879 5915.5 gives -0.060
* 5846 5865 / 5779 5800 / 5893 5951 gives 0.022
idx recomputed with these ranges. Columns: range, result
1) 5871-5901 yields 128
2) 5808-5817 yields 131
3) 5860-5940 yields 142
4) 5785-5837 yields 144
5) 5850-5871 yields 136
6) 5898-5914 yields 147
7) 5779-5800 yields 144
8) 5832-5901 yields 136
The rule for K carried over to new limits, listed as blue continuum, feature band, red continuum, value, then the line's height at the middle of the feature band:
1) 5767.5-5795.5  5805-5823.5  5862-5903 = -0.8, 140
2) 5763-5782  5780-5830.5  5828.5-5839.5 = 0.6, 146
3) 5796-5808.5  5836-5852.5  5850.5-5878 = -0.9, 143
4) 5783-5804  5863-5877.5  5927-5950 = -0.1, 145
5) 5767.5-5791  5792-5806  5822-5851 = -0.2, 145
